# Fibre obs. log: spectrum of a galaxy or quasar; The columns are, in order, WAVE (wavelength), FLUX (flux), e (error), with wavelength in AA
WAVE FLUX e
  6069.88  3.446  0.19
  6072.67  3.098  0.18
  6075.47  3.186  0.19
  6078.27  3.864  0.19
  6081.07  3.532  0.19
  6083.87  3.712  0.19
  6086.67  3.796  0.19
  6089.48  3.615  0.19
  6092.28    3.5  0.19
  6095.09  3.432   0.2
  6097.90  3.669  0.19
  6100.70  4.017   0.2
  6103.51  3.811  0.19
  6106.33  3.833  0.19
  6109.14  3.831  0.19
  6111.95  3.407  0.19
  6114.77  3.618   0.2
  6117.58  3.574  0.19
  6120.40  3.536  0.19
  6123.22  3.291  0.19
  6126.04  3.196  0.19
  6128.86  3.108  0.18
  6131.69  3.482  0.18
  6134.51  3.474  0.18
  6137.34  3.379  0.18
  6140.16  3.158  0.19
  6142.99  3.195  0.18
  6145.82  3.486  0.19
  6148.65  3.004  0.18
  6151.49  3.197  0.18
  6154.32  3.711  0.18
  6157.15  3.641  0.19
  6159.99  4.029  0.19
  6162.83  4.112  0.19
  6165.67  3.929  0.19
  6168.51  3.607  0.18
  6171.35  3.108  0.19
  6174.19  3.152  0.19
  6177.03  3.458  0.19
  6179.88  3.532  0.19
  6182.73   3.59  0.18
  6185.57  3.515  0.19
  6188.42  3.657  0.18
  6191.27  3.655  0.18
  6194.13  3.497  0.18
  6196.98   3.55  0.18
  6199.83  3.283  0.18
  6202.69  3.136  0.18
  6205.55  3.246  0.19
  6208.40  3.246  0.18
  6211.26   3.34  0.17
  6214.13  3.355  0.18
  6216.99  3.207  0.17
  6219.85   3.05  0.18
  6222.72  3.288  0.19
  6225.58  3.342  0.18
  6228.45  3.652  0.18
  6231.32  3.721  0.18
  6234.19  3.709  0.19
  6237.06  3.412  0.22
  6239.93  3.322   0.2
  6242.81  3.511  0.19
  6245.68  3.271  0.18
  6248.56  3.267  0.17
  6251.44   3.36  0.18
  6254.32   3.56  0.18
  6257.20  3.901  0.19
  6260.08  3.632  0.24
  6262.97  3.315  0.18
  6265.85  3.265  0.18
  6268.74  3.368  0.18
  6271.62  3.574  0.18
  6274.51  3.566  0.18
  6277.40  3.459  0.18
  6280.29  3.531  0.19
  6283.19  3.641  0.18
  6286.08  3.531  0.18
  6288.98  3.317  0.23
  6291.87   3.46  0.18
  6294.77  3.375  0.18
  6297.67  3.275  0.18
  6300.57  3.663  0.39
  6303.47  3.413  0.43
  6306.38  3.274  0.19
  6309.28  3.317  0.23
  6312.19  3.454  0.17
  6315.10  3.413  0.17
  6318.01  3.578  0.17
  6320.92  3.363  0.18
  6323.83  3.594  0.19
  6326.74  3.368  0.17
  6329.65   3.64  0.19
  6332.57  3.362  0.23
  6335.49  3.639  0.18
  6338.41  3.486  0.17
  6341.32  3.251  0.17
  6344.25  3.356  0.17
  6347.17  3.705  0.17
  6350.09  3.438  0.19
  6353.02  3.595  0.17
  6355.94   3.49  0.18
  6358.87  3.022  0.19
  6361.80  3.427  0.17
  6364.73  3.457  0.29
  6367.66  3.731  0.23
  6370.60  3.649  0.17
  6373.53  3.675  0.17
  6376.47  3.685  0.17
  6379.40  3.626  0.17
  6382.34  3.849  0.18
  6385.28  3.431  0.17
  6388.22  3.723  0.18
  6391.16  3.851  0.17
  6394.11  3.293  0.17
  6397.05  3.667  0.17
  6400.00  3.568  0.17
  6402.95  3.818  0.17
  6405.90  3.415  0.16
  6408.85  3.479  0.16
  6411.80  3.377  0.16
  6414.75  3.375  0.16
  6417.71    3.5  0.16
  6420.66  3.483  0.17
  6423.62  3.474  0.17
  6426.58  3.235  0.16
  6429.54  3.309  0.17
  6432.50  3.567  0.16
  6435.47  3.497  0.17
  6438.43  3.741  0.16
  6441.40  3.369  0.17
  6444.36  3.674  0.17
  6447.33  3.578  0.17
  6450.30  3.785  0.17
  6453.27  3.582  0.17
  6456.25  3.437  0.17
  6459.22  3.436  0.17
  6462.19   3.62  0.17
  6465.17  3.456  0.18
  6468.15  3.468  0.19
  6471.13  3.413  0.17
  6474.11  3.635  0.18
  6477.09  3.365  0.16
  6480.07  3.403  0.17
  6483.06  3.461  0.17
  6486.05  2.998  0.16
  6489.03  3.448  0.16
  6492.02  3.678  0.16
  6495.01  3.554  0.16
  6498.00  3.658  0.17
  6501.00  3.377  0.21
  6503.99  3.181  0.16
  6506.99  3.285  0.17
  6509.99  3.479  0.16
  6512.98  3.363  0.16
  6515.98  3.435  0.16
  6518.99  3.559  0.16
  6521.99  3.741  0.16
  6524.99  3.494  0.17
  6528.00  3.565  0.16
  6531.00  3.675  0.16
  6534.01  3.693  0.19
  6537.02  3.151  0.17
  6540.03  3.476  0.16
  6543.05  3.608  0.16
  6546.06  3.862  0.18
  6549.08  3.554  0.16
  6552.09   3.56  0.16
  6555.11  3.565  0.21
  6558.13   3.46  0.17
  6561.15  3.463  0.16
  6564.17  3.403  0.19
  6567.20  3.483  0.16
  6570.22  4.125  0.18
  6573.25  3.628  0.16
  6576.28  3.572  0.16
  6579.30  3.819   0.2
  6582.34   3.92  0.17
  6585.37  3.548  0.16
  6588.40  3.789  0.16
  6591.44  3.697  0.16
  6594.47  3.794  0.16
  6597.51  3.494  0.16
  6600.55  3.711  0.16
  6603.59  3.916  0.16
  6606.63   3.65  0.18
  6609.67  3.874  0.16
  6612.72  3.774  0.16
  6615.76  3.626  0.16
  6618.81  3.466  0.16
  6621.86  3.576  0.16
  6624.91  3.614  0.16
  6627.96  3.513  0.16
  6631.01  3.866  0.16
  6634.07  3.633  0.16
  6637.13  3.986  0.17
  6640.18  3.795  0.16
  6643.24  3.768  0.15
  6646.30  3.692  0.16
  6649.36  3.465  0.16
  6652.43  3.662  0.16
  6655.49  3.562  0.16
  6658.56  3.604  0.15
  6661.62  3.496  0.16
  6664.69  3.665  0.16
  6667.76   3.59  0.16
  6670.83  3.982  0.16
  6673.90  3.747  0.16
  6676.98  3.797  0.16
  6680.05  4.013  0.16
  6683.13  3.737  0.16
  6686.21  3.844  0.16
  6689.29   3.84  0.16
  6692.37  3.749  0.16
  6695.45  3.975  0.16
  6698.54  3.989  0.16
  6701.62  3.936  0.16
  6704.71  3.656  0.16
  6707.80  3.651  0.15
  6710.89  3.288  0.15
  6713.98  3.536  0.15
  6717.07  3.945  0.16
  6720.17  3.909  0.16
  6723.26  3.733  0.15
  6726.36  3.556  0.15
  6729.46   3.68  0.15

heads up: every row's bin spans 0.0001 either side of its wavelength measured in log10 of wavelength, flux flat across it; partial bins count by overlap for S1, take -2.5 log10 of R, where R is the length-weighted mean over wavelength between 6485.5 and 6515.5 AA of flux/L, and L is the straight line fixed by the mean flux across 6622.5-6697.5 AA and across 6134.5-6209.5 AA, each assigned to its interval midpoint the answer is 0.07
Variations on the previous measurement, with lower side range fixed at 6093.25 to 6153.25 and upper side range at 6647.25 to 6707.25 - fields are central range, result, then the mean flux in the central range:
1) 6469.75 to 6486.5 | 0.08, 3.4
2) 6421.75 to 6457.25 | 0.03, 3.52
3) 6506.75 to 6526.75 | 0.05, 3.49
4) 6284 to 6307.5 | 0.04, 3.42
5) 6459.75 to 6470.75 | 0.04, 3.5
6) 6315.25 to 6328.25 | 0.03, 3.47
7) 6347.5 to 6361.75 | 0.05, 3.42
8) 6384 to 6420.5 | 0.02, 3.54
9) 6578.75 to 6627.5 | 0.00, 3.7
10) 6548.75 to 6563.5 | 0.05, 3.51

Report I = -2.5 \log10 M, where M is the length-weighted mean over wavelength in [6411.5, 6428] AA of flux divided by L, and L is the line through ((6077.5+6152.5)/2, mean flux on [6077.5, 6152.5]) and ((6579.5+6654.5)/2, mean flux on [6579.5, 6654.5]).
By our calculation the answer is 0.07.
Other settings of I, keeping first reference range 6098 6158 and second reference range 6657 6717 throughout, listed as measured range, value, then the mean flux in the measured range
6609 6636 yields 0.02 mag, 3.66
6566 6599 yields -0.01 mag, 3.72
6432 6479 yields 0.03 mag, 3.54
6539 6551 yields 0.01 mag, 3.63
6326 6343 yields 0.04 mag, 3.46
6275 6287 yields 0.00 mag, 3.54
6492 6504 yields 0.05 mag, 3.5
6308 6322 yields 0.04 mag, 3.43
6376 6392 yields -0.03 mag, 3.69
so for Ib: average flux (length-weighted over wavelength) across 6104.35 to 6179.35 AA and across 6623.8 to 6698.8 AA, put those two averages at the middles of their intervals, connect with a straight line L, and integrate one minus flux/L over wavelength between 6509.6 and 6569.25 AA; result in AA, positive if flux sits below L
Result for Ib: 2.34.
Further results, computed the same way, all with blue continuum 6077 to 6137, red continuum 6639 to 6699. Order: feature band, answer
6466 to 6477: 0.60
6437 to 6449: 0.28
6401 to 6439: 2.01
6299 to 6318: 1.08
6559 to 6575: 0.44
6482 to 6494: 0.95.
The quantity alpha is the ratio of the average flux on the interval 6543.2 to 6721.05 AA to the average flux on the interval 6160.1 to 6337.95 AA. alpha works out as 1.07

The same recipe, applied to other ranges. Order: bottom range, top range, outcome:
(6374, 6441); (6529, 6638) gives 1.03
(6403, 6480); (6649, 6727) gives 1.07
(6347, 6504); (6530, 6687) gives 1.04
